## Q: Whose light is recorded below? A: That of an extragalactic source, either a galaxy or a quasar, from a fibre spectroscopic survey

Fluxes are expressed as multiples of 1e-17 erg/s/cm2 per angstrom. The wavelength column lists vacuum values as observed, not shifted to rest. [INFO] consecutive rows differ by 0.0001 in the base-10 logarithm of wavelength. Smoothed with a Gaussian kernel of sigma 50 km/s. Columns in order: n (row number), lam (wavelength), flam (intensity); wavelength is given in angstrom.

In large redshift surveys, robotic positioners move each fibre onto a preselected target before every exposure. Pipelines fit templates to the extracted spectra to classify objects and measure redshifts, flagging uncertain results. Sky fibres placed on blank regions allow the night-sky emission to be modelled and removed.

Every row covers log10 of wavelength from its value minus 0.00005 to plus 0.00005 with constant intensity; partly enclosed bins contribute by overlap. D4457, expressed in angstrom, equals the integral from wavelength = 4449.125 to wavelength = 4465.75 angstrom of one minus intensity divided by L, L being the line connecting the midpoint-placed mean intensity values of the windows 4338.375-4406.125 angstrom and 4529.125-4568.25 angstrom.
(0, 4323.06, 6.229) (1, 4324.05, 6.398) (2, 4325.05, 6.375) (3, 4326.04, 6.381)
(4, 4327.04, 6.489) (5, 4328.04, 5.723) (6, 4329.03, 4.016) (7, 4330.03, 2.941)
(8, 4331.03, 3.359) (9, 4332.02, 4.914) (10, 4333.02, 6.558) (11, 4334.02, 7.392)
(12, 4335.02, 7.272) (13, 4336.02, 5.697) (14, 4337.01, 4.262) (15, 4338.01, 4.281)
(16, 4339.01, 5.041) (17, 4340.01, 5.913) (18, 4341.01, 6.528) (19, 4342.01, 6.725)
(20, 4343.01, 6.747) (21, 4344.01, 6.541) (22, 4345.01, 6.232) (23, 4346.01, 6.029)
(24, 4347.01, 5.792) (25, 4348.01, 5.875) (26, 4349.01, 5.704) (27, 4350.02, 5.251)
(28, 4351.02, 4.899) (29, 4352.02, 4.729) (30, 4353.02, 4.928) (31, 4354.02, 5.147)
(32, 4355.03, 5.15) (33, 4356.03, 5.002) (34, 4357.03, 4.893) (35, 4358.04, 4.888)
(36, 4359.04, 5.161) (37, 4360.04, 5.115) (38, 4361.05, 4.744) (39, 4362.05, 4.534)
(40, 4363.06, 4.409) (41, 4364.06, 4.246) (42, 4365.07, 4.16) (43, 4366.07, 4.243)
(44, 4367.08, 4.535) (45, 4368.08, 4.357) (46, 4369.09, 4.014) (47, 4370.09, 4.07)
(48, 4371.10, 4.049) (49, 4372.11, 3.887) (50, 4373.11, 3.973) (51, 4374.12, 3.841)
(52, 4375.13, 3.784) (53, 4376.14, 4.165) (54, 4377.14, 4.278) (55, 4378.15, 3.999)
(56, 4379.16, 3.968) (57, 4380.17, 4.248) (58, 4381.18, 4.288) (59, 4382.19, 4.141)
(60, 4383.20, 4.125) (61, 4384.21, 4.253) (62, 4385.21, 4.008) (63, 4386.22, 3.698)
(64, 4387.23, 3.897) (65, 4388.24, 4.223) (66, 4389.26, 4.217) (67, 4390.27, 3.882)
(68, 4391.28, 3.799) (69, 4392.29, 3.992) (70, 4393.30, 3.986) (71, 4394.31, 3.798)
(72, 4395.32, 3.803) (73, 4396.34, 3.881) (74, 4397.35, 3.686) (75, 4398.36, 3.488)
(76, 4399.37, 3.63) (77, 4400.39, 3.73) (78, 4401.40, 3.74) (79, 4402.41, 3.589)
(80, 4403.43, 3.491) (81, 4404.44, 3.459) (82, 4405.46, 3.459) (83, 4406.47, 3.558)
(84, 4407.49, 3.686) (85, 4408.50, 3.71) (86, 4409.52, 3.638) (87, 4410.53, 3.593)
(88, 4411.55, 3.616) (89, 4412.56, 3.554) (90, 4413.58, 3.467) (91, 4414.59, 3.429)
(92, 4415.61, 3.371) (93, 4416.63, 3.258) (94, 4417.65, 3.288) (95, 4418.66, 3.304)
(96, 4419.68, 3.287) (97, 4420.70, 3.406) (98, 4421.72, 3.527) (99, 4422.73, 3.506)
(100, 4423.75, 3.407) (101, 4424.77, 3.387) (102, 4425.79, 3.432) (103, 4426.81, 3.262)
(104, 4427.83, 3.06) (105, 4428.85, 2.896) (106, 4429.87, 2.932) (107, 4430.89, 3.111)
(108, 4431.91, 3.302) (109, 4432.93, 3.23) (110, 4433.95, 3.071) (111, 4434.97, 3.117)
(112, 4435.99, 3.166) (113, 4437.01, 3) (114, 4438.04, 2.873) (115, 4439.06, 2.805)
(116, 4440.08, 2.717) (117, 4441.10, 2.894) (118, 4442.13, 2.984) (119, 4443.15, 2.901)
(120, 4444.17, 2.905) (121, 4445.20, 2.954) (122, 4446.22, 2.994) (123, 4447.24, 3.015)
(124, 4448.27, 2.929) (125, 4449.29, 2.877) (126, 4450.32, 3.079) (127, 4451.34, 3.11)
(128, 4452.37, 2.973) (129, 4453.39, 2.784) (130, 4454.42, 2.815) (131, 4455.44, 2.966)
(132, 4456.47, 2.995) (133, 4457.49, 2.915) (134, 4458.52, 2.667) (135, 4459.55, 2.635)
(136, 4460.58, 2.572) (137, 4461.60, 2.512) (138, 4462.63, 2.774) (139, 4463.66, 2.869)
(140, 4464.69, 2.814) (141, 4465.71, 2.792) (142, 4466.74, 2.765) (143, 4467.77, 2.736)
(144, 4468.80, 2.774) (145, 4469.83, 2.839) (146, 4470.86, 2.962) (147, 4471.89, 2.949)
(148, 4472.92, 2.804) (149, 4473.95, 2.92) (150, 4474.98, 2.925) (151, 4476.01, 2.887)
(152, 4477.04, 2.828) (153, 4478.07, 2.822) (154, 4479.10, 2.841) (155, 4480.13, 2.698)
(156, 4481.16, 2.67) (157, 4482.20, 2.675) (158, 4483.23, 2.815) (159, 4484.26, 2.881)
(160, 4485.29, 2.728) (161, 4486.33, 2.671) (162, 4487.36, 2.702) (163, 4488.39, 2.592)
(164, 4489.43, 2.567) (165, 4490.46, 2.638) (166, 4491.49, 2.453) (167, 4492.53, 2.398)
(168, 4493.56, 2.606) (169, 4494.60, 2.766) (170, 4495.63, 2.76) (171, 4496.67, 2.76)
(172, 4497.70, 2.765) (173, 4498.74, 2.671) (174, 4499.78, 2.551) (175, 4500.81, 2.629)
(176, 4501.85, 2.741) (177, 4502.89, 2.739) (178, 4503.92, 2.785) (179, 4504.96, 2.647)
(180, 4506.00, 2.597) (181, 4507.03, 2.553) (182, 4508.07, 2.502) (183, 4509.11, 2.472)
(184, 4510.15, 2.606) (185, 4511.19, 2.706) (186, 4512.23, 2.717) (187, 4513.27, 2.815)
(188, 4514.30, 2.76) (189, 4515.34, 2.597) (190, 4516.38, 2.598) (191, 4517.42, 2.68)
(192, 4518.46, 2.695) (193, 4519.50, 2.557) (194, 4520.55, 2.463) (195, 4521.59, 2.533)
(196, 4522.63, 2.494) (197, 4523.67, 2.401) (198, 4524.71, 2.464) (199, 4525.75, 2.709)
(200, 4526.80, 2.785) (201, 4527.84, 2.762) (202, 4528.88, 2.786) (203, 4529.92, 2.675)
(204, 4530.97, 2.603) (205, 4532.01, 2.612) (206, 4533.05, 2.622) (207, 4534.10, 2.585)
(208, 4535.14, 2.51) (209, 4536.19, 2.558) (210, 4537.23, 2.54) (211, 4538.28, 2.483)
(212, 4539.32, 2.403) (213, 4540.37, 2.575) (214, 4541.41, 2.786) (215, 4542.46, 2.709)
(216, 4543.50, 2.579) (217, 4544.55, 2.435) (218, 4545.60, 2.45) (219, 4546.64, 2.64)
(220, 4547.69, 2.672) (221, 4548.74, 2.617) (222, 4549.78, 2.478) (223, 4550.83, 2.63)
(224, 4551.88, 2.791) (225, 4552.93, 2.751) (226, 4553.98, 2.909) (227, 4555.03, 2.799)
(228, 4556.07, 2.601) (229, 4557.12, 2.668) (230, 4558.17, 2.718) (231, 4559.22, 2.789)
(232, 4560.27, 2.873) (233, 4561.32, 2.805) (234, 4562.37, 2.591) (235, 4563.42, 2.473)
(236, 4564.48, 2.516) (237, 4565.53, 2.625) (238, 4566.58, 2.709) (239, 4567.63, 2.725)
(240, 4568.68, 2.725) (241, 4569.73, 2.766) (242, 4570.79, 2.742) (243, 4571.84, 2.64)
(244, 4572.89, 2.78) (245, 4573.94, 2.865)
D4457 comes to 3.6 angstrom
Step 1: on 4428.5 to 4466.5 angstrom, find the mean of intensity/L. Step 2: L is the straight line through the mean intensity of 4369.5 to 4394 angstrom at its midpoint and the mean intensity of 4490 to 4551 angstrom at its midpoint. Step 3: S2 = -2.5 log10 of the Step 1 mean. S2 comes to 0.15 mag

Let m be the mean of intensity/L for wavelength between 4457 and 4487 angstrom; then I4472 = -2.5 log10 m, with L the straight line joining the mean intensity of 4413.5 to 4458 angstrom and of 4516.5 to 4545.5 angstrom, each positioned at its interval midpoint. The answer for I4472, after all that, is 0.047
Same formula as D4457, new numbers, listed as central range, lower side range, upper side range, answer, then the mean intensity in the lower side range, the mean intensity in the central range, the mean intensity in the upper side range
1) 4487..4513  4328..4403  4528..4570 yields 4.4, 4.63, 2.64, 2.65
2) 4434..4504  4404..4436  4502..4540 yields 4.4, 3.36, 2.81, 2.61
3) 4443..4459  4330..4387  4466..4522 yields 2.2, 4.87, 2.93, 2.7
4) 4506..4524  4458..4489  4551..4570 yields 0.9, 2.77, 2.6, 2.71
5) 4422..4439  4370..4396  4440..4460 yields 0.3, 4.01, 3.17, 2.91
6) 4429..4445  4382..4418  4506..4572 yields 2.0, 3.72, 3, 2.64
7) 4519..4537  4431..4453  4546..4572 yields 1.1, 3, 2.59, 2.69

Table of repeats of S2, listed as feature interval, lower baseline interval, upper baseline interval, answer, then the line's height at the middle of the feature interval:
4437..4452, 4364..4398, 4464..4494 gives 0.10 mag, 3.2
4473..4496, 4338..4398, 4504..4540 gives 0.14 mag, 3.1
